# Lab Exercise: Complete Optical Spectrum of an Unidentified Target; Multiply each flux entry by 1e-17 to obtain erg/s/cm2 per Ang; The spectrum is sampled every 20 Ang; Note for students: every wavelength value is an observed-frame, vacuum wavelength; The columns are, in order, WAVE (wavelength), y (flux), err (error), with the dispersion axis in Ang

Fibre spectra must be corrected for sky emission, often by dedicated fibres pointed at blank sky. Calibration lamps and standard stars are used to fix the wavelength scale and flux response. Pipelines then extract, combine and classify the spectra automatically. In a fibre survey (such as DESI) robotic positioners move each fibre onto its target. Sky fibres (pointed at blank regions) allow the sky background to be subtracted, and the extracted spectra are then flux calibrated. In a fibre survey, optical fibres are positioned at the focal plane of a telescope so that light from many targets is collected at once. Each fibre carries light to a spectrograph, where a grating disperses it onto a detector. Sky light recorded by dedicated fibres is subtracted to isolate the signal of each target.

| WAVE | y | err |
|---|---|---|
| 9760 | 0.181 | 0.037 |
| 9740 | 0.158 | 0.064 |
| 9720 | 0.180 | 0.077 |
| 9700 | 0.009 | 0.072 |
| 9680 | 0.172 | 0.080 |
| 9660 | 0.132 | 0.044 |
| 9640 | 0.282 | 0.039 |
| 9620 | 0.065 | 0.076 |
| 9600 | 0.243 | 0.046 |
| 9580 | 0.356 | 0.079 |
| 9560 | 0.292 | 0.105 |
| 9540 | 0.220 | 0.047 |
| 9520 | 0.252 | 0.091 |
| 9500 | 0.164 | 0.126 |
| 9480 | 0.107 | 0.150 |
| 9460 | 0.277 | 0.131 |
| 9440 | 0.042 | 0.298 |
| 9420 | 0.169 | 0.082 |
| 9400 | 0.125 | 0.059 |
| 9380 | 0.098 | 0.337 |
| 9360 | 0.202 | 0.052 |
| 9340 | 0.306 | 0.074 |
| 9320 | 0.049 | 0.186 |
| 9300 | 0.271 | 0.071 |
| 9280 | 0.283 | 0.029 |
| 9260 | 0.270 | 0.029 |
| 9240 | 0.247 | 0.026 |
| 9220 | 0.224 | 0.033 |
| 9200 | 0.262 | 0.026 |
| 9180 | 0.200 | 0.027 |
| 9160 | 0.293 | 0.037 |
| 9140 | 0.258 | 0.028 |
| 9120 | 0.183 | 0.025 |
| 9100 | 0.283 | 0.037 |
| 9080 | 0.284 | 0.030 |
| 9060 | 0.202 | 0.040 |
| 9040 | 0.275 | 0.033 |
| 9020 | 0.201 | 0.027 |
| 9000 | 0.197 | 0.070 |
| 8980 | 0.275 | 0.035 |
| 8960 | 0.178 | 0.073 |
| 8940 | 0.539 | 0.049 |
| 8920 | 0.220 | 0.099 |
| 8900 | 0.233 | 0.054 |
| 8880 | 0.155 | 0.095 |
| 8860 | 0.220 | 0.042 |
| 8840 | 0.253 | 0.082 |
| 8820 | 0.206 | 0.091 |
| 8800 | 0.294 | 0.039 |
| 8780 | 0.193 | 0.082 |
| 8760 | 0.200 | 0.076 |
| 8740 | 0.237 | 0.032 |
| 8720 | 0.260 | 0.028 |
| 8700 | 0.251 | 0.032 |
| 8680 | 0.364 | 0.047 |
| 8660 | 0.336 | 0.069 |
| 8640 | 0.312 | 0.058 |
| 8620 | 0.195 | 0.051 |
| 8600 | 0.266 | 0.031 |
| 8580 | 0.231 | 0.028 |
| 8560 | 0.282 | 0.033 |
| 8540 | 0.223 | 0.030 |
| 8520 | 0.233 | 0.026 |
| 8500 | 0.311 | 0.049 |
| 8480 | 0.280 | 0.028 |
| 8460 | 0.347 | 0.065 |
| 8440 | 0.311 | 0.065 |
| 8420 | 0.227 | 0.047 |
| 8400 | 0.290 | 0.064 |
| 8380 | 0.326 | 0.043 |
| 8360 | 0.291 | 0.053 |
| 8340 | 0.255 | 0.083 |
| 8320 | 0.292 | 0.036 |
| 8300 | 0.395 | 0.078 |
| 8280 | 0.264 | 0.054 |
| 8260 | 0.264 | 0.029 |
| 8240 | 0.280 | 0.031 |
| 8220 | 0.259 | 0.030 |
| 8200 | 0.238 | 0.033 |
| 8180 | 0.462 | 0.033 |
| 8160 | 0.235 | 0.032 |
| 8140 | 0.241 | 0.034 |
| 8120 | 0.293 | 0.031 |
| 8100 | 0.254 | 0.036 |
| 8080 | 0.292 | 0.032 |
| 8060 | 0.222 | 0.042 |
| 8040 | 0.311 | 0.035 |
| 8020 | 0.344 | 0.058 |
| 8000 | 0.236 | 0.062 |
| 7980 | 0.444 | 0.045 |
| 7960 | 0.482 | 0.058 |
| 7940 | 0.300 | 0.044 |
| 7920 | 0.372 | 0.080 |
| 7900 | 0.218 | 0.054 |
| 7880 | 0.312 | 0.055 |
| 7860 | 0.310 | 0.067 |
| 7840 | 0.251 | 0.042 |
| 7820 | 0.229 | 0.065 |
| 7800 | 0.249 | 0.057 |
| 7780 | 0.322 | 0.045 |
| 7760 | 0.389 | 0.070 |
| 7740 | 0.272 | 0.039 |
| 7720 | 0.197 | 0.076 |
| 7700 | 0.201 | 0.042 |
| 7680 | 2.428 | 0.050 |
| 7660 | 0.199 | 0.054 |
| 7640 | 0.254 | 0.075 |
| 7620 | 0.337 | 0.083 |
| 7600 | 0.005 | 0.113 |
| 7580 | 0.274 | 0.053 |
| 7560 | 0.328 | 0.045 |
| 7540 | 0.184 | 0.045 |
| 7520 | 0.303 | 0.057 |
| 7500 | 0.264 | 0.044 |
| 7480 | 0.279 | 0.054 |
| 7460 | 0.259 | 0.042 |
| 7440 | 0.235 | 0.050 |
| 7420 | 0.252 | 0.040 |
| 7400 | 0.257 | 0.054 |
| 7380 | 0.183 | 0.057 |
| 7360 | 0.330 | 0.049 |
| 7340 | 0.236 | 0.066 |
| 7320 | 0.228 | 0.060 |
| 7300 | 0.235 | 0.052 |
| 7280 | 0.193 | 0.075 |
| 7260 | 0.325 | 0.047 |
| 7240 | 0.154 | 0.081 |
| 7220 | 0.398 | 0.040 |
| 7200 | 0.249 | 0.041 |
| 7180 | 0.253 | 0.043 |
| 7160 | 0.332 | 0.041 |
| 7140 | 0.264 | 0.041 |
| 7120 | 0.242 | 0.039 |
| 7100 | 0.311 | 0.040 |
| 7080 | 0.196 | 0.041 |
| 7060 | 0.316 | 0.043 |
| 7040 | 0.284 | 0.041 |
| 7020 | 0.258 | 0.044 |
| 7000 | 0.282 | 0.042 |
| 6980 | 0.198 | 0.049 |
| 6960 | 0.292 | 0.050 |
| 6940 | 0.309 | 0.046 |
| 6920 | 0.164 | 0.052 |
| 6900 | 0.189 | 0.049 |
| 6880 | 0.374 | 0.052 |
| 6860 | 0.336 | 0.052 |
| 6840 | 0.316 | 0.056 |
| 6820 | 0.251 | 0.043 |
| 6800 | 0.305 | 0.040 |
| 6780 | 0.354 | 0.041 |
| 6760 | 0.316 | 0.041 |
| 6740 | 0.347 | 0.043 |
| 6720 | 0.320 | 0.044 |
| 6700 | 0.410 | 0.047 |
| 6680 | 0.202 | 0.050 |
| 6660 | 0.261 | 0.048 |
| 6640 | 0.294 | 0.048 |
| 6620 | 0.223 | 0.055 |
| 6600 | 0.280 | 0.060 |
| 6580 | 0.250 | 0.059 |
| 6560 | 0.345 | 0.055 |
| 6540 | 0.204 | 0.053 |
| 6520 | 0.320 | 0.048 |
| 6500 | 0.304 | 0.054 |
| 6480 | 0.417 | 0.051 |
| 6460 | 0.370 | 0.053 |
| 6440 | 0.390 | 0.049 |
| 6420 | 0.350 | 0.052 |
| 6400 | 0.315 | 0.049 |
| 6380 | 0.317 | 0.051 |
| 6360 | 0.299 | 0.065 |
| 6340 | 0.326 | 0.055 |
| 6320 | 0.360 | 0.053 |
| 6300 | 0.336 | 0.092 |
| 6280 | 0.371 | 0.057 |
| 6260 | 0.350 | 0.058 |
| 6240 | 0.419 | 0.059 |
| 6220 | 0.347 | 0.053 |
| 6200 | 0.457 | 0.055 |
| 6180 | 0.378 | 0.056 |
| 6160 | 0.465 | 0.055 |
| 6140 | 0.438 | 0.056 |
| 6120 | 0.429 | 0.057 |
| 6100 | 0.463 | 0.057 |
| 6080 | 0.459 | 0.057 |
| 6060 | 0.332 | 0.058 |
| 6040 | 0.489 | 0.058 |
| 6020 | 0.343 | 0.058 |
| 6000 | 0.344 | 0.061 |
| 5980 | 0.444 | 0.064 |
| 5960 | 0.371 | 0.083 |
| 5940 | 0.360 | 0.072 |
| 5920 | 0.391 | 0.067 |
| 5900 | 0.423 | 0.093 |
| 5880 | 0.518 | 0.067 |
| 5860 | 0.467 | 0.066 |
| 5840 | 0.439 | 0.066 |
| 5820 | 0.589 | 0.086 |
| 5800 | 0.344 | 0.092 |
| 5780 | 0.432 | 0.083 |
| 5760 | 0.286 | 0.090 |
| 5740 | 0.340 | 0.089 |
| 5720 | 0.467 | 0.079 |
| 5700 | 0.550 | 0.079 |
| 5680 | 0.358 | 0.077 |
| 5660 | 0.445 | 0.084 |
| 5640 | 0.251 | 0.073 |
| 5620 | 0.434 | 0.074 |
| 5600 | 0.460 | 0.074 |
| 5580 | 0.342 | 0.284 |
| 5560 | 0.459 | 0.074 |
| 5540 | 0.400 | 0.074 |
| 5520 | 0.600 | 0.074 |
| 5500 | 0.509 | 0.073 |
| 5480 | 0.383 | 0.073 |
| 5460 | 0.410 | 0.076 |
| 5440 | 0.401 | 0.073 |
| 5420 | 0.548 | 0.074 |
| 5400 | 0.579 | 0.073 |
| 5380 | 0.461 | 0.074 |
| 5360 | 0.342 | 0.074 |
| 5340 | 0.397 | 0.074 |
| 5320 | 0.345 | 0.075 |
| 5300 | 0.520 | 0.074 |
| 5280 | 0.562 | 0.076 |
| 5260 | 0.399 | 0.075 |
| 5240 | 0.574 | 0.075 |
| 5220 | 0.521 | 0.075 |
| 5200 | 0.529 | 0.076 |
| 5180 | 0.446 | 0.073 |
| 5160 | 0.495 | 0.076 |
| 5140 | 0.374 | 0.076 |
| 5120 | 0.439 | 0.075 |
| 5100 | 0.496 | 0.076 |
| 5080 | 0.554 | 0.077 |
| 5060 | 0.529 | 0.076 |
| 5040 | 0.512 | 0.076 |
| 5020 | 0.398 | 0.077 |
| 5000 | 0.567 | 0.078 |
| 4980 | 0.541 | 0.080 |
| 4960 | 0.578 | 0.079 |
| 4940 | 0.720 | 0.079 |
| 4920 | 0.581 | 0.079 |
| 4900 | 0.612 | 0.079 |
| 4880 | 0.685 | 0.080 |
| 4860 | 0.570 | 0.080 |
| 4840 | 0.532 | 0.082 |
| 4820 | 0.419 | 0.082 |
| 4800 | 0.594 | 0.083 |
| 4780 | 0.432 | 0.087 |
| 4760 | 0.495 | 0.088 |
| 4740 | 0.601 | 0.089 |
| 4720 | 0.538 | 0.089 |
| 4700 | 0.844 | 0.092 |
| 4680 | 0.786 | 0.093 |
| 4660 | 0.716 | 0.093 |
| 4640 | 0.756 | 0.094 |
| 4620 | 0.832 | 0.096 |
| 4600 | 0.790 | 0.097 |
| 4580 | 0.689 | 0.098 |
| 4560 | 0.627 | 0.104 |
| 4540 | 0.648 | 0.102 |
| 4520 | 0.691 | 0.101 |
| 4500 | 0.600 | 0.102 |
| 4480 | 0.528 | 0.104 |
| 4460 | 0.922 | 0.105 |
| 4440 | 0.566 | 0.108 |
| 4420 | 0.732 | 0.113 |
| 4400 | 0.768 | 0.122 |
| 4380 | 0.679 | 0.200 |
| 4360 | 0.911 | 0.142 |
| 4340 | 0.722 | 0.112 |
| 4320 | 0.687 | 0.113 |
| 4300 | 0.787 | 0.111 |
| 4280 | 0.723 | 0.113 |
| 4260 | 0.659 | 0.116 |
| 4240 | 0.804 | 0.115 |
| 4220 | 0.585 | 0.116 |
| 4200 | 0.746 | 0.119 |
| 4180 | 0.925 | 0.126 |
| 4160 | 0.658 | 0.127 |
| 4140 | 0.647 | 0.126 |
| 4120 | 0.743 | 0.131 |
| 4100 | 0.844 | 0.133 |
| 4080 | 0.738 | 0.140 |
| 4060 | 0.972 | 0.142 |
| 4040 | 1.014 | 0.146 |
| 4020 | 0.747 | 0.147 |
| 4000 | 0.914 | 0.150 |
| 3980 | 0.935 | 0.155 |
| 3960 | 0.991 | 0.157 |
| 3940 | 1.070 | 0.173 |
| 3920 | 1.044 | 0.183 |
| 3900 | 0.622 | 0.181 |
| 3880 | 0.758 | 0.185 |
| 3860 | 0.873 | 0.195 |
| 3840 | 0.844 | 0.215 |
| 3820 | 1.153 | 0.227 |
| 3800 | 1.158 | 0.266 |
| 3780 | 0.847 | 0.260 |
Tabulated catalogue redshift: 1.060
